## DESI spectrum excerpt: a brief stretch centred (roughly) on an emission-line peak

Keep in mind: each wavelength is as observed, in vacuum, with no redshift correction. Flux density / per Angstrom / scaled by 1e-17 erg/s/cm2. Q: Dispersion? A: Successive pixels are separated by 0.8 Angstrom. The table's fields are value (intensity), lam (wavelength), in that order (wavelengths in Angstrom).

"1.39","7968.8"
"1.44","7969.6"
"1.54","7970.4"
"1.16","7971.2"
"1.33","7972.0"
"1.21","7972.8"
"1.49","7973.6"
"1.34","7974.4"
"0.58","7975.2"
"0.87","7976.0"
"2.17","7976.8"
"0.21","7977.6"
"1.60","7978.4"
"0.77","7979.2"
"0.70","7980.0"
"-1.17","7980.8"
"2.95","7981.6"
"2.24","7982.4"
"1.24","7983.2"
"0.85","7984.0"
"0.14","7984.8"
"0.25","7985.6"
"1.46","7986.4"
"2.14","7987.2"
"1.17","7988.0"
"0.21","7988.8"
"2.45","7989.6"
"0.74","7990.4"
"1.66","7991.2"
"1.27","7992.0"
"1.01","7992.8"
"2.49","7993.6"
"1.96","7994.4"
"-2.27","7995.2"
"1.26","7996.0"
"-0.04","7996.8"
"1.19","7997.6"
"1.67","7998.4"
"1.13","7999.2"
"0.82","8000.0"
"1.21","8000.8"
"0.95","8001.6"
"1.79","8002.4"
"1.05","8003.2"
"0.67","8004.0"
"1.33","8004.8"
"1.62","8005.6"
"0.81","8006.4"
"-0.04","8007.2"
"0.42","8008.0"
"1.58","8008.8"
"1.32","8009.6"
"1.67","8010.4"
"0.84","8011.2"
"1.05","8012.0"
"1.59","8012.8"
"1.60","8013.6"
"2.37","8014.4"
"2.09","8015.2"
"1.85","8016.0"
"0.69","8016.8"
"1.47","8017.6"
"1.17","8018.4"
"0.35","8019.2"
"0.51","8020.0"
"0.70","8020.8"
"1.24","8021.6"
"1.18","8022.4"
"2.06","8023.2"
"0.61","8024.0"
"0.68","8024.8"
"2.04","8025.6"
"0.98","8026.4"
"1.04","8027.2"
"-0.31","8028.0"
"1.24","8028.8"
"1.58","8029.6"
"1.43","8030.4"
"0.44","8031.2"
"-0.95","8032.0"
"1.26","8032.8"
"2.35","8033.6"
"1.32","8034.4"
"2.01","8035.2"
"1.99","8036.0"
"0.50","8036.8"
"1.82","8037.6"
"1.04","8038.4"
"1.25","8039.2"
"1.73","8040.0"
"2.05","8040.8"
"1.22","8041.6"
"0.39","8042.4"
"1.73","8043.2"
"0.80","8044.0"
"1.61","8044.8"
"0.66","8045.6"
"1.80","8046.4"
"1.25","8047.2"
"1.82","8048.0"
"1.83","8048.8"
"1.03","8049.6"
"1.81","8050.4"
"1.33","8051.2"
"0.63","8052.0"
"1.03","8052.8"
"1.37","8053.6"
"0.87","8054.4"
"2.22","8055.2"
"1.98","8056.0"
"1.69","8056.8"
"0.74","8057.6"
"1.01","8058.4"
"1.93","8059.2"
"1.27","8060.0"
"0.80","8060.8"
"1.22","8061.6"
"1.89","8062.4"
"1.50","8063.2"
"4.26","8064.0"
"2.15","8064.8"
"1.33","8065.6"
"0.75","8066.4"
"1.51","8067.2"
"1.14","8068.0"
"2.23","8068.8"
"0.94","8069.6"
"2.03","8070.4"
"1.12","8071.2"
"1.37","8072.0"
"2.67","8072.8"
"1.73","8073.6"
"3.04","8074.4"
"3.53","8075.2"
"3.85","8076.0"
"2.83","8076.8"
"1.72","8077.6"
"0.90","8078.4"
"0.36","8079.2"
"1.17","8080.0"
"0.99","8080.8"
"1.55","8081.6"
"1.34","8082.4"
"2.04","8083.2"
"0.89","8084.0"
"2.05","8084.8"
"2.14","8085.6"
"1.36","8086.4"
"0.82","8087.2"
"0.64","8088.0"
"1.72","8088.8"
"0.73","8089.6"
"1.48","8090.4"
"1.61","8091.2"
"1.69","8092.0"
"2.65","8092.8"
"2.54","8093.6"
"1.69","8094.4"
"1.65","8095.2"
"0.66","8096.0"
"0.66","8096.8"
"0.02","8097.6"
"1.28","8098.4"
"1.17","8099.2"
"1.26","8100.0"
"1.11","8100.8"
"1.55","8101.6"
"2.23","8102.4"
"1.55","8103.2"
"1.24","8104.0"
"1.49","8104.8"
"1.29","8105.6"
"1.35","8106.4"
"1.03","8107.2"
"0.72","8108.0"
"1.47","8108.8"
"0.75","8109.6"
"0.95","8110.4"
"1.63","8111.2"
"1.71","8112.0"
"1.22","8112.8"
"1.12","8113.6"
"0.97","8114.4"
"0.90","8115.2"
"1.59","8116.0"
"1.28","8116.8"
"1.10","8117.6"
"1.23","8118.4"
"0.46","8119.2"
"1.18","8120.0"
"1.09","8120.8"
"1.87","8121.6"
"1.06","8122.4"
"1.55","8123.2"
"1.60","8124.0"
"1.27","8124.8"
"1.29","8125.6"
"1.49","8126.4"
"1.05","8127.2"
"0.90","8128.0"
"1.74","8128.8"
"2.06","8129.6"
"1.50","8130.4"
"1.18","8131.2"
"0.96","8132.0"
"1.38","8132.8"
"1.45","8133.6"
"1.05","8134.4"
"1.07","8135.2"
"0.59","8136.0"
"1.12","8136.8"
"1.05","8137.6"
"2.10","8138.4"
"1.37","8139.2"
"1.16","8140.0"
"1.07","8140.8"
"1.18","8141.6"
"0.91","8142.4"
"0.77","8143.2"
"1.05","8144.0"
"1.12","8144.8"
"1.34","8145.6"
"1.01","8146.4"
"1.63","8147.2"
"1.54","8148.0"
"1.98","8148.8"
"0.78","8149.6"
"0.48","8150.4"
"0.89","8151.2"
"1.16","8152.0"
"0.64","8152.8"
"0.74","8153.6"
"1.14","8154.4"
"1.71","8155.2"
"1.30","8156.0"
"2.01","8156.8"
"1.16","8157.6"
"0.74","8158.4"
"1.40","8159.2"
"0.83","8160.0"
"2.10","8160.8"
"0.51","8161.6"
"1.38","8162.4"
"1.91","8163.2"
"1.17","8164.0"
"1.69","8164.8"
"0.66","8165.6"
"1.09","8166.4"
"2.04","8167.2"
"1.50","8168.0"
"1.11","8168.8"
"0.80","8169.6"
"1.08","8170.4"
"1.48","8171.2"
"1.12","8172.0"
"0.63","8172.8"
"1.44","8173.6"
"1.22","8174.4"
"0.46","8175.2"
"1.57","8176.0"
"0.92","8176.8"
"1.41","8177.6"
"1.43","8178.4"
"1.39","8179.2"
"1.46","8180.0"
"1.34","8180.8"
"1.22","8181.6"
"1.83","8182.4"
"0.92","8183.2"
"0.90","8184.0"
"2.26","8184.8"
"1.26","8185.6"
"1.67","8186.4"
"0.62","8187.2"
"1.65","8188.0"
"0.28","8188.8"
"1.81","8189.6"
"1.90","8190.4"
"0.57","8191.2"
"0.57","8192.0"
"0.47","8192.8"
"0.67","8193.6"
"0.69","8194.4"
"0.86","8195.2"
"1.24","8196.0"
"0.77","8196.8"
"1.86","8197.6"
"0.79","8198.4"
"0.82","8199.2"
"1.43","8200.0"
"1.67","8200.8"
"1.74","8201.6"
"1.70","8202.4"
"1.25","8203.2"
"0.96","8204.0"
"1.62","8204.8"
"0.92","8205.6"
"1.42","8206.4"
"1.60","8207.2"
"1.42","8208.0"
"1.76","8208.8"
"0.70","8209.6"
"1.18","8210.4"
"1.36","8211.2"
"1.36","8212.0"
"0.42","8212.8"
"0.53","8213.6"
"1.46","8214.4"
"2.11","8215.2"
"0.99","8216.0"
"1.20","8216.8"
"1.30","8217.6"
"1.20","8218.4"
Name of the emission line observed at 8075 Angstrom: [S II] 6716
